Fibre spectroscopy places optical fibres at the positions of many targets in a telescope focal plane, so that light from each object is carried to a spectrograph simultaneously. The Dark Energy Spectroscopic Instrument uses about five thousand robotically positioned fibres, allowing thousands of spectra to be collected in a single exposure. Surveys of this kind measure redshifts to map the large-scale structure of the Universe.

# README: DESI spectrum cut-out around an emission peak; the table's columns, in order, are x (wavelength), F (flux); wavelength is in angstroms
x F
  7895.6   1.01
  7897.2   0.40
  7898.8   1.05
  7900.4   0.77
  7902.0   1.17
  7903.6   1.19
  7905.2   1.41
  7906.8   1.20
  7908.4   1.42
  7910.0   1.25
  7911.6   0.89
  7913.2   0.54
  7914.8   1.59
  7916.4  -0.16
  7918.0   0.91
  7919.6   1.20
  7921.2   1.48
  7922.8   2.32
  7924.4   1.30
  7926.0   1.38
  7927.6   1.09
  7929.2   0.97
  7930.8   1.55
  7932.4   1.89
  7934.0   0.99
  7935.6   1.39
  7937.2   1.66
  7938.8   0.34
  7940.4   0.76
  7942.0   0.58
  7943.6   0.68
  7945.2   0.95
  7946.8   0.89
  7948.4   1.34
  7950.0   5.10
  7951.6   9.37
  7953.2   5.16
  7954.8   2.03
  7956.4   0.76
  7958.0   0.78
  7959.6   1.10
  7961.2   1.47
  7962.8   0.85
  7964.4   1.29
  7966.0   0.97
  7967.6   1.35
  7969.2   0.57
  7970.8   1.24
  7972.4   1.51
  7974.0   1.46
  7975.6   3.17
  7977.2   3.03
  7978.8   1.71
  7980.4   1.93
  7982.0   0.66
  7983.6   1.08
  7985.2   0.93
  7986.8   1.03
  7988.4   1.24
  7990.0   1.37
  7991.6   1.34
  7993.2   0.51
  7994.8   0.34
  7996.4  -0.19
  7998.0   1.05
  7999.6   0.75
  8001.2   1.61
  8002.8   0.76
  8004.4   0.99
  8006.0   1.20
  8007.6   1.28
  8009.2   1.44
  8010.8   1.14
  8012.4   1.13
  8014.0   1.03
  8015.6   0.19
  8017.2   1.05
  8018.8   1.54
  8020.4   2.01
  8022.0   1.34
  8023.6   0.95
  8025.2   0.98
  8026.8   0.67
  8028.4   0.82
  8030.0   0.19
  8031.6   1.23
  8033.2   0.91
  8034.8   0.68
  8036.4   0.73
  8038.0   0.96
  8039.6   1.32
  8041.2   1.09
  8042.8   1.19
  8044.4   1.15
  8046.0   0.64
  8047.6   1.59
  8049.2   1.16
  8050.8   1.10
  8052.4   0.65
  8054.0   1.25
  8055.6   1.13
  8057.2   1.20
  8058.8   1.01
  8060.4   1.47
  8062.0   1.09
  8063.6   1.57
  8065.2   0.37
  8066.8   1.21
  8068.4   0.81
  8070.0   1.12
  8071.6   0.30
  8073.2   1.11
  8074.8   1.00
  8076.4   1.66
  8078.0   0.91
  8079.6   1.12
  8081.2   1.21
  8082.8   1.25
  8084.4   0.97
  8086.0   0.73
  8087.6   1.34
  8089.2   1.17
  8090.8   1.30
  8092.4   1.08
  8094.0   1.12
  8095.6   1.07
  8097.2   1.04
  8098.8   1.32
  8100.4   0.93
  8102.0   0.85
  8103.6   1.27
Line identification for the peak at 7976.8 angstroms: [N II] 6583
